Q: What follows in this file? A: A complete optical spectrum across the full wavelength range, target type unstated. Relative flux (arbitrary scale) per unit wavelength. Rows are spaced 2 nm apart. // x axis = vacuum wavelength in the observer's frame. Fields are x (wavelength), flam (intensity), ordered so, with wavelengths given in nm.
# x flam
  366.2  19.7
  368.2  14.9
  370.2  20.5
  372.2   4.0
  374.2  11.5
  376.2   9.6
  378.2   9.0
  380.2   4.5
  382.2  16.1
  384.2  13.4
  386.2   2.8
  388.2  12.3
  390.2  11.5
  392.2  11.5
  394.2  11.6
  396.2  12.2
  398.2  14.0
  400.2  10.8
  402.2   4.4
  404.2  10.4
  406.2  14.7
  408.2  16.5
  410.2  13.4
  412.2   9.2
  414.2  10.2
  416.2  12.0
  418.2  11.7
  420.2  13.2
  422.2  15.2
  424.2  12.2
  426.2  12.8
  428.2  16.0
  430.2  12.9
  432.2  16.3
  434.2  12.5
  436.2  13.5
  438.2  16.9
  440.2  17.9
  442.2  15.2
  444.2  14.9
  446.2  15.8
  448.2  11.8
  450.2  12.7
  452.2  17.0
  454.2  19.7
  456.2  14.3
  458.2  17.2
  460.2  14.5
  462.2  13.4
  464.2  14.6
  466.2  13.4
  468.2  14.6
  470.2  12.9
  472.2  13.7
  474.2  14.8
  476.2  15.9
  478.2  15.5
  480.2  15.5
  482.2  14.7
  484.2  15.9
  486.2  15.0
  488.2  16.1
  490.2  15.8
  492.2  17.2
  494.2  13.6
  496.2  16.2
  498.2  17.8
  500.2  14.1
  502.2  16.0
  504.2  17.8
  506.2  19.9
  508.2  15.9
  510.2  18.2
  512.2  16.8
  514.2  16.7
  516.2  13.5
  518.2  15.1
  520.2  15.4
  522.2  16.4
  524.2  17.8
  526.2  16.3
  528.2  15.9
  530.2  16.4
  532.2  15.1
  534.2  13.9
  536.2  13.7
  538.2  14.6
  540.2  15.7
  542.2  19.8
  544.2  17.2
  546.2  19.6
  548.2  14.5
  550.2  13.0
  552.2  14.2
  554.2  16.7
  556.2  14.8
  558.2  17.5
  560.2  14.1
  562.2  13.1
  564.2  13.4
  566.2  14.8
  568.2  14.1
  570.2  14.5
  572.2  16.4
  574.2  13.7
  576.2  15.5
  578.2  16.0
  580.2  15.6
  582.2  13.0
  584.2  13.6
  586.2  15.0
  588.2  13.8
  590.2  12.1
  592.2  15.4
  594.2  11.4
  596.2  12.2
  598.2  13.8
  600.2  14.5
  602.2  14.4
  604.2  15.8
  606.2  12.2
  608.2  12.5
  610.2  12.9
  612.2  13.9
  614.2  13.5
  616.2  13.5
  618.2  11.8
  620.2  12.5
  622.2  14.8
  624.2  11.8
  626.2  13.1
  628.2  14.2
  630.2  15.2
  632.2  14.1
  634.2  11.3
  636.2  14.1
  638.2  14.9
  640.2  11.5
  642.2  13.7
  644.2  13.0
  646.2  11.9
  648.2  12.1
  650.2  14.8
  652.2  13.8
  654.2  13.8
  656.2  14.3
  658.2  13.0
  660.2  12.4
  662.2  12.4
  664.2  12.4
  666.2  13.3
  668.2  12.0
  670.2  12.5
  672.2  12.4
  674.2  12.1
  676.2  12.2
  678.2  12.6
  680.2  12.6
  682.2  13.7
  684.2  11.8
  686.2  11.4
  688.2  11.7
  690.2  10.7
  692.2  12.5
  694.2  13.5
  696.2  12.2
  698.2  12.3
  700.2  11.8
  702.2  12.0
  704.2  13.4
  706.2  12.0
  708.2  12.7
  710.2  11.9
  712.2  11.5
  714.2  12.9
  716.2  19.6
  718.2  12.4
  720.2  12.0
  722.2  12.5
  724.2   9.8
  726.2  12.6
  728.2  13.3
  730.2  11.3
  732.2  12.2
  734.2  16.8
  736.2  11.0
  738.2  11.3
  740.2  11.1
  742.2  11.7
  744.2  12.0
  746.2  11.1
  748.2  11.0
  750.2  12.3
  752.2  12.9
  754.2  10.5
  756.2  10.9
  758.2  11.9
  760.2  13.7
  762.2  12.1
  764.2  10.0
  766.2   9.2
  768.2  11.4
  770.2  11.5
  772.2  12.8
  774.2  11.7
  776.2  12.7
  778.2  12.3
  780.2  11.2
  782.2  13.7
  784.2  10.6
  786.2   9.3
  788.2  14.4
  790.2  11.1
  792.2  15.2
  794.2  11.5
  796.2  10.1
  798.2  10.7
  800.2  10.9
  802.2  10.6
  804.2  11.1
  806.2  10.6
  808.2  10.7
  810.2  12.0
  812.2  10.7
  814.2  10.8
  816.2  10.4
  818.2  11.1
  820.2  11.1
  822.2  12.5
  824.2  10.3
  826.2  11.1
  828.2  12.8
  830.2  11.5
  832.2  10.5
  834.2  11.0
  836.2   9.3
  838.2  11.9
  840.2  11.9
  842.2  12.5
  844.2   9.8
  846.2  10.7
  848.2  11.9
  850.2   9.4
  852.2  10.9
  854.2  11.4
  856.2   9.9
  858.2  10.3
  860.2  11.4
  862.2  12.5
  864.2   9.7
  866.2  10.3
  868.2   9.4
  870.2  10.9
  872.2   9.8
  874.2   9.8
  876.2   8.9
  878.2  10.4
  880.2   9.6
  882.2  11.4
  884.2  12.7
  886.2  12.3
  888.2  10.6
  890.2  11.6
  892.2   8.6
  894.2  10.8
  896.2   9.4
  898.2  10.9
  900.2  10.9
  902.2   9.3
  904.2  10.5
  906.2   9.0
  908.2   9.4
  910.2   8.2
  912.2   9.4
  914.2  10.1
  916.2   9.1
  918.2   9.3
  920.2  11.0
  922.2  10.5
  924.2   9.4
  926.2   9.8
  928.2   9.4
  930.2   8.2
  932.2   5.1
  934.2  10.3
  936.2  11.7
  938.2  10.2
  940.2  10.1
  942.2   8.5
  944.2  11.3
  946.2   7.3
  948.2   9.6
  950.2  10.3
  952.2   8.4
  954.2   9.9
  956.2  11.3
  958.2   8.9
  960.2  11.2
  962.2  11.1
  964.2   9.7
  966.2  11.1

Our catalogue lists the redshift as 0.092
